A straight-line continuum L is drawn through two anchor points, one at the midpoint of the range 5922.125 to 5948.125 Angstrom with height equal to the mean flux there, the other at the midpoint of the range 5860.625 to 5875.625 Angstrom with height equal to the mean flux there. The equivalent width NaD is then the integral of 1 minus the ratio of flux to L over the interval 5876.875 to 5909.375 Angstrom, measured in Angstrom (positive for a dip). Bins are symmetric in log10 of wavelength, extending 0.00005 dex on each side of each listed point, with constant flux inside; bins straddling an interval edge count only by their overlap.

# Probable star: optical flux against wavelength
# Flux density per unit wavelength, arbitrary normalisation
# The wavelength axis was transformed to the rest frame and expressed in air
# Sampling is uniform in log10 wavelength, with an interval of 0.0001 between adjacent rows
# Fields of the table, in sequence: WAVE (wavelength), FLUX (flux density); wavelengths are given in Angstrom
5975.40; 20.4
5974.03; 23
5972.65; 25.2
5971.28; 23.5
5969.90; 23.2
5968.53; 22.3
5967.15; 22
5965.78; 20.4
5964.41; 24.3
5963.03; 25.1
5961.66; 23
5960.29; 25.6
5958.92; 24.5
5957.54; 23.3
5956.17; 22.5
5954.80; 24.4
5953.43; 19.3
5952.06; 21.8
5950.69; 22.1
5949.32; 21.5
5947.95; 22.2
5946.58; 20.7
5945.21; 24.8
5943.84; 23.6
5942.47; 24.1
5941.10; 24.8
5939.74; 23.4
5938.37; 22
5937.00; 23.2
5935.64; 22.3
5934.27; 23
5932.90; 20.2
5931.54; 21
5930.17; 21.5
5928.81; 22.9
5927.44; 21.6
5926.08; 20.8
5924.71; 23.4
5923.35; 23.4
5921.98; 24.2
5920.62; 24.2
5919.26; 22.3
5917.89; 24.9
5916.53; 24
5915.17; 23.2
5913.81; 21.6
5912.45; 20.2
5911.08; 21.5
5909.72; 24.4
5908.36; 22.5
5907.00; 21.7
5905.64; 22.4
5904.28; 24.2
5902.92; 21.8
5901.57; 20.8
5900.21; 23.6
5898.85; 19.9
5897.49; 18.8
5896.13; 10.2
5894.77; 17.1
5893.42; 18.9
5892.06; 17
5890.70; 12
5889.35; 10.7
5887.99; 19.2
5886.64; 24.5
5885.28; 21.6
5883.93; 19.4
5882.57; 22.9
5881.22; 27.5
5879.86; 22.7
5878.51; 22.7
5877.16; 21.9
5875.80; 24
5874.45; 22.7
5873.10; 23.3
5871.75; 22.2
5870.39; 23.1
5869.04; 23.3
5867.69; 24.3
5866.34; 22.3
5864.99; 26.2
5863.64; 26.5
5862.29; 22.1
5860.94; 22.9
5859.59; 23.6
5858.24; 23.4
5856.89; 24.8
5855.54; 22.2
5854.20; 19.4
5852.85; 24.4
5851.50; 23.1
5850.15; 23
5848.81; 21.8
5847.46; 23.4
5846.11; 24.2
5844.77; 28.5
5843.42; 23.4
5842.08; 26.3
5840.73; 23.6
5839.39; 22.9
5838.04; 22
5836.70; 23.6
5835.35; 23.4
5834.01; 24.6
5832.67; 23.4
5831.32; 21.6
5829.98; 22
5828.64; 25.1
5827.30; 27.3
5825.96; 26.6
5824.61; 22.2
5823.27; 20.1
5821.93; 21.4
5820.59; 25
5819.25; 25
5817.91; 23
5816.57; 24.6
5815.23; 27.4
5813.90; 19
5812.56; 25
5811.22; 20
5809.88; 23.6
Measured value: 4.2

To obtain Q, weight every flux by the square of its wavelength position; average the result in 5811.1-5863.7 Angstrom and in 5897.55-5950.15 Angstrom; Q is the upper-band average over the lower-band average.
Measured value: 1.0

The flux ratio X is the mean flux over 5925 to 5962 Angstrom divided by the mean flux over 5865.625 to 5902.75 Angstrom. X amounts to 1.1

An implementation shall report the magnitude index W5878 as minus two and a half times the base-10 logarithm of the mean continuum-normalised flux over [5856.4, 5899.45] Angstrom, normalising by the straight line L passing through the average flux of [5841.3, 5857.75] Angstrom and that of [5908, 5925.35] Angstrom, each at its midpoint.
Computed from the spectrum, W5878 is 0.11 mag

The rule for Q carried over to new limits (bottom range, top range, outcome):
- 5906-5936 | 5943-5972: 1.03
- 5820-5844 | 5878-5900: 0.83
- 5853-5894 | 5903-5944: 1.05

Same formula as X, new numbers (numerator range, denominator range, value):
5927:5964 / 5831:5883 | 0.97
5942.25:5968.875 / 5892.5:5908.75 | 1.14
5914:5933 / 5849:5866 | 0.97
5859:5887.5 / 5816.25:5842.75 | 0.98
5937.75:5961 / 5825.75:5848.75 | 0.95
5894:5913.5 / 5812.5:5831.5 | 0.87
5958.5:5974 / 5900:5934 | 1.05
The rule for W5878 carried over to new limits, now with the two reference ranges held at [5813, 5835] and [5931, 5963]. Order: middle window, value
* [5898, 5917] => 0.041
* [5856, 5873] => -0.014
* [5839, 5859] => -0.007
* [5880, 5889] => 0.056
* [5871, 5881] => 0.015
